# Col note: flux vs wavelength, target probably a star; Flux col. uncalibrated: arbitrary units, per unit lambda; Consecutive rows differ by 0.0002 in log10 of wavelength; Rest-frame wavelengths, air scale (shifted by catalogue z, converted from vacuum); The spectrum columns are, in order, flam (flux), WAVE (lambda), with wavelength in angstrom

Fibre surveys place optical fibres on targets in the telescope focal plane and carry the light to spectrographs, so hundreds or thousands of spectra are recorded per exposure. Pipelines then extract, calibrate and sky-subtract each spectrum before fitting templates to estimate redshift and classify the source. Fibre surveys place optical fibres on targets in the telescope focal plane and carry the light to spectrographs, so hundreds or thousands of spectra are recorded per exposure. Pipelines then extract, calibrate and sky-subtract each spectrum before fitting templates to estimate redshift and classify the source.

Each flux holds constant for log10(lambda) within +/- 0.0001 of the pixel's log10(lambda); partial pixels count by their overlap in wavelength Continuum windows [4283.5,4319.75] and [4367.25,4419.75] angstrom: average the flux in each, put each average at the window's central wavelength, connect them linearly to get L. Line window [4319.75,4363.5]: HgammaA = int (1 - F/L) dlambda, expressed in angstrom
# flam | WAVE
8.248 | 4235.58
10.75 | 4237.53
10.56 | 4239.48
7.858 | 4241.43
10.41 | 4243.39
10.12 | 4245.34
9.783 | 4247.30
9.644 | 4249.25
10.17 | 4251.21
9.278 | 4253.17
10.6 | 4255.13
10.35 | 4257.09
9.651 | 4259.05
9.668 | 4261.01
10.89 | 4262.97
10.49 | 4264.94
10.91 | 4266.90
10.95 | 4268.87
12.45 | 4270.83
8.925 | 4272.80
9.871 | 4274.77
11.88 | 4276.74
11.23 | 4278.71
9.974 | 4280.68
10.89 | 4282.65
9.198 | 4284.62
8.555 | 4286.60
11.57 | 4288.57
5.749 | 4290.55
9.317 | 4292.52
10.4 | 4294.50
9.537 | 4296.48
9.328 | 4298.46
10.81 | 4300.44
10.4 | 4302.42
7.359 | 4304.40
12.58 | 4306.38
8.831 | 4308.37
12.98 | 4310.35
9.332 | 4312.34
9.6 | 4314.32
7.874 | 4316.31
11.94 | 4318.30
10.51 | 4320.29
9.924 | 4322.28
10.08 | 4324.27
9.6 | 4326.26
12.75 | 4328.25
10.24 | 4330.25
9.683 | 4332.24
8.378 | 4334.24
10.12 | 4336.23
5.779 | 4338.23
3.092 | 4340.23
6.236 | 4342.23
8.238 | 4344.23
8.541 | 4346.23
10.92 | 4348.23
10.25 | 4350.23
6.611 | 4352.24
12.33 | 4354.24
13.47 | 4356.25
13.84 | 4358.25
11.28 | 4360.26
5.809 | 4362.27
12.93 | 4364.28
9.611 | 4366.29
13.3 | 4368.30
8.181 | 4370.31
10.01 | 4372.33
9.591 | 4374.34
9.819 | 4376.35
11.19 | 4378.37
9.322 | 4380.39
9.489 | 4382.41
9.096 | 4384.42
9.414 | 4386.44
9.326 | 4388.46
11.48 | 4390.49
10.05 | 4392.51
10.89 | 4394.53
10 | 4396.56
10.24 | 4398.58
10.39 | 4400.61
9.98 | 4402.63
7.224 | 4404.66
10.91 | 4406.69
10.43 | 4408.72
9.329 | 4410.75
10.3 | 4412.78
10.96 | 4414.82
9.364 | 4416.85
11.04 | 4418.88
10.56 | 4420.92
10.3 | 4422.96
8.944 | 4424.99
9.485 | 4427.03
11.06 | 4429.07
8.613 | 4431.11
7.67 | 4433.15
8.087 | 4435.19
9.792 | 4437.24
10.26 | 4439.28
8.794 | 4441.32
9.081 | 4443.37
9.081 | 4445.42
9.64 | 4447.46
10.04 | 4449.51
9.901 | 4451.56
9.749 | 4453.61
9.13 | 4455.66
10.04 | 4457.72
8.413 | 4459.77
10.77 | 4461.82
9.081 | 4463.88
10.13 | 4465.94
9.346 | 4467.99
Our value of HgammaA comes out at 1.93 angstrom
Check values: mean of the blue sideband 9.76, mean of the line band 9.45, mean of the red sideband 10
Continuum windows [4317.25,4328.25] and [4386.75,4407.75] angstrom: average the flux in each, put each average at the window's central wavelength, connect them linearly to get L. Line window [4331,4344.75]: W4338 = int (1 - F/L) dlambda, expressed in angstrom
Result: 4.08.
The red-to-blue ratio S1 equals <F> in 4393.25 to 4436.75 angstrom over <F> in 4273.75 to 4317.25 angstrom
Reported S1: 1.0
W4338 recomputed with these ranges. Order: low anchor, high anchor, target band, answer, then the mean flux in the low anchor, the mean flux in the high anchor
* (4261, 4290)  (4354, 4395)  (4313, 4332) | 0.39 angstrom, 10.5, 10.5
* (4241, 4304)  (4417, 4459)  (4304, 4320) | -0.44 angstrom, 10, 9.55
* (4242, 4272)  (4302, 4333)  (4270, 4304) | 1.08 angstrom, 10.3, 10.2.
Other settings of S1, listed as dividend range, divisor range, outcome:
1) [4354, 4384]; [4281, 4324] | 1.08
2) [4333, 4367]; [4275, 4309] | 0.94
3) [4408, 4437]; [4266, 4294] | 0.96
